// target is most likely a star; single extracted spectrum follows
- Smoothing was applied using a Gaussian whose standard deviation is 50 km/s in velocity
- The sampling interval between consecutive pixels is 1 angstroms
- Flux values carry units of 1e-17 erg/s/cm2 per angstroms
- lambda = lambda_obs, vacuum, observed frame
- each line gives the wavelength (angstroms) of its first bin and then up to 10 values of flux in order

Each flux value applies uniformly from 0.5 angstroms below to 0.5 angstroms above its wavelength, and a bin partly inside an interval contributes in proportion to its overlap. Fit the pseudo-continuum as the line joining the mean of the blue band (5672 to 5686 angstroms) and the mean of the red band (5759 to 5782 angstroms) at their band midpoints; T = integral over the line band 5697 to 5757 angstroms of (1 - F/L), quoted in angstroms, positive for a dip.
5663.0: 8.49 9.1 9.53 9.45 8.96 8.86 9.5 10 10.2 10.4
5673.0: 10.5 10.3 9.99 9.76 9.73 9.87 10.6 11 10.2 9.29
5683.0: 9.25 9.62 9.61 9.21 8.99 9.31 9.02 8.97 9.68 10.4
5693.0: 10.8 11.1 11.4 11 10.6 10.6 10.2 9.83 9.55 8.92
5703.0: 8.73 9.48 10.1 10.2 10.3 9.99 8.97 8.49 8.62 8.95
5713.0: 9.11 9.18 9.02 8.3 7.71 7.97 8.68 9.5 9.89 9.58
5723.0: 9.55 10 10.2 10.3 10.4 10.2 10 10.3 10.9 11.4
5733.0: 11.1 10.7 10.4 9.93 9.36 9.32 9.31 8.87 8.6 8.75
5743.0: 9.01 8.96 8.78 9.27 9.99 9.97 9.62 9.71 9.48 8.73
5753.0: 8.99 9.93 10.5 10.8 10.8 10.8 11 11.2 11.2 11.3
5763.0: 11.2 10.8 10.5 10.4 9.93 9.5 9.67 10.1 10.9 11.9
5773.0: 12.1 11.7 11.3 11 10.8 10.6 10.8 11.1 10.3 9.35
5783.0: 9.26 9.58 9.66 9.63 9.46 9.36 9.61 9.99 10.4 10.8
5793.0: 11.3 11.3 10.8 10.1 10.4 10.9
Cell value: 4.6 angstroms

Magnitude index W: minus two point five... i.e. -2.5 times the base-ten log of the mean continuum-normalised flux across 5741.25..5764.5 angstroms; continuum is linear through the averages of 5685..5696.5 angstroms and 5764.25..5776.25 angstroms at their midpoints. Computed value 0.06 mag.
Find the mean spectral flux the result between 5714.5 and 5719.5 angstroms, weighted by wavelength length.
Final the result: 8.34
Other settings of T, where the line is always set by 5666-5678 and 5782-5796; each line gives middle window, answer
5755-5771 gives -1.0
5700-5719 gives 1.5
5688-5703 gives -0.3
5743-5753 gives 0.6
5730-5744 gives 0.2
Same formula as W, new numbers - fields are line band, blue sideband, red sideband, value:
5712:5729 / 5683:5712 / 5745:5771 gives 0.06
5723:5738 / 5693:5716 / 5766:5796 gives -0.04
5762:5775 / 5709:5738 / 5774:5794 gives -0.07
